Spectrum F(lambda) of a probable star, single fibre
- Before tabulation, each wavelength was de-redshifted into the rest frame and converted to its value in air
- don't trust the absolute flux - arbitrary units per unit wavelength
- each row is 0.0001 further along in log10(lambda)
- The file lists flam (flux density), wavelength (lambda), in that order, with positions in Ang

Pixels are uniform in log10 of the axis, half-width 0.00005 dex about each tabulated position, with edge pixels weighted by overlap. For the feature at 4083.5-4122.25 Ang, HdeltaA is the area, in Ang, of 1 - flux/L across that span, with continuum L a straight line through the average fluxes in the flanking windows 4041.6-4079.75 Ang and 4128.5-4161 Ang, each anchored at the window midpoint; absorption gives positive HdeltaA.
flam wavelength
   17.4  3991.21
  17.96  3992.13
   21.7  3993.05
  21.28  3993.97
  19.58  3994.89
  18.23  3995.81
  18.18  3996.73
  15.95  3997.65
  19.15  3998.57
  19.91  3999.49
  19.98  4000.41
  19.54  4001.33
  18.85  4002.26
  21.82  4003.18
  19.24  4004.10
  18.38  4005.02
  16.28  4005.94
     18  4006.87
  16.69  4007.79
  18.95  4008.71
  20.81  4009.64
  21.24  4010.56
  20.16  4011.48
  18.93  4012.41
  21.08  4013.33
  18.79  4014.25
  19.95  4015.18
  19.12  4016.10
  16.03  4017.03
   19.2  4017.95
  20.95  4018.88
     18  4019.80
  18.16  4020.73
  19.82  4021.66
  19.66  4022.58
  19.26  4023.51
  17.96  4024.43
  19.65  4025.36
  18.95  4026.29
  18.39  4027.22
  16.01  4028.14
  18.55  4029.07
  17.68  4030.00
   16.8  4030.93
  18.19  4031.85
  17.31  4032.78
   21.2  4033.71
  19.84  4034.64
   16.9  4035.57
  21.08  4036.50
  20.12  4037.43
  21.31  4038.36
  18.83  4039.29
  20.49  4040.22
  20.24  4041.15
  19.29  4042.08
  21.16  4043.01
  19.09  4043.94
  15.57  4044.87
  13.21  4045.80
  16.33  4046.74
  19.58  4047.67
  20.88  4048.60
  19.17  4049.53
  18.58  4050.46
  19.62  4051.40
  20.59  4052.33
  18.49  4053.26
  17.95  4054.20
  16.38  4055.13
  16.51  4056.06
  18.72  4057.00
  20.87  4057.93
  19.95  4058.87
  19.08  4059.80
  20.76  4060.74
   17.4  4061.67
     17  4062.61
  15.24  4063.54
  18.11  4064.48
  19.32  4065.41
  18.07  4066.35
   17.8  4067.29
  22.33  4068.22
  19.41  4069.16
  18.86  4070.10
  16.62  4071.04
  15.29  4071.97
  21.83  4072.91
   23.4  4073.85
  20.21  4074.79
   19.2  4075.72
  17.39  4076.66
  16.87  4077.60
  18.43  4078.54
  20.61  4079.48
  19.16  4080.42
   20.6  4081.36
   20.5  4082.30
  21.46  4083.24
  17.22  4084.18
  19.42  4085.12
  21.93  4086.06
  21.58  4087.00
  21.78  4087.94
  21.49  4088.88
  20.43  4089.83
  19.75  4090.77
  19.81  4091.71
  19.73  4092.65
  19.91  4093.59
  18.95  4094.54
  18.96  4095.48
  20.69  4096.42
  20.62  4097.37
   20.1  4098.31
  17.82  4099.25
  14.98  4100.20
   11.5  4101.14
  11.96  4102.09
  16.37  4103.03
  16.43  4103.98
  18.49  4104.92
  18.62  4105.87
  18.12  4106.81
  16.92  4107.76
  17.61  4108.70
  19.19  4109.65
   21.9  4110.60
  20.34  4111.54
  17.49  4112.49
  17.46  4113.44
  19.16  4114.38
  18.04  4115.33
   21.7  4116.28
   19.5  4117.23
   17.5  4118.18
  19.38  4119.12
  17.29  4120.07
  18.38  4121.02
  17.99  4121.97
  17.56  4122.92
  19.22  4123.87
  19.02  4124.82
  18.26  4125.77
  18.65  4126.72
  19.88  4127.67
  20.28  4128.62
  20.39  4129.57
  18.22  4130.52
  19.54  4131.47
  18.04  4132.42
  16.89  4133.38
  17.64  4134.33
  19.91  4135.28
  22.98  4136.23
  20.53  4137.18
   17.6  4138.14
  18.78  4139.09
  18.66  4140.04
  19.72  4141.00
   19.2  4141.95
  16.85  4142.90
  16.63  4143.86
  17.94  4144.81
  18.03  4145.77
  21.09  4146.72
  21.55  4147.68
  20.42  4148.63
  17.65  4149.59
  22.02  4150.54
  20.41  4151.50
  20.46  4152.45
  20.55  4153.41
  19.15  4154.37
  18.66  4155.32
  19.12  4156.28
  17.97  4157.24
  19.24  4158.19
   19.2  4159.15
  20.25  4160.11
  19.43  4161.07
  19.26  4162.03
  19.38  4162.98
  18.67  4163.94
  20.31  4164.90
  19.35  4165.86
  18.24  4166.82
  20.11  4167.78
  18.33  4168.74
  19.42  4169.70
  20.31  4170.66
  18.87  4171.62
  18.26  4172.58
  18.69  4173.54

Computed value 0.51 Ang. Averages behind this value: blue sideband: 18.7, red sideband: 19.3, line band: 18.7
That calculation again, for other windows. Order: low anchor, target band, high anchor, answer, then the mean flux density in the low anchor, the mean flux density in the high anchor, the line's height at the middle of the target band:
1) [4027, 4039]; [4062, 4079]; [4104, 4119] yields 0.11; 18.7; 18.8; 18.7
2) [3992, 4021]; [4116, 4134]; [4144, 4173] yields 0.54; 19.1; 19.4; 19.4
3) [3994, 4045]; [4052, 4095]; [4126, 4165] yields -0.28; 19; 19.3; 19.1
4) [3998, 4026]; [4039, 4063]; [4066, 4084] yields 0.74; 19.2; 19.3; 19.3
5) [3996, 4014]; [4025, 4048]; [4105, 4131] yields 0.48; 19.1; 18.8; 19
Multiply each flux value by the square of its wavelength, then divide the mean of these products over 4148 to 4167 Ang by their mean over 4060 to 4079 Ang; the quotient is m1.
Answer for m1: 1.1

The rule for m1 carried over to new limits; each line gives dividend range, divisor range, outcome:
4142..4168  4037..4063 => 1.08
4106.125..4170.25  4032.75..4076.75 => 1.05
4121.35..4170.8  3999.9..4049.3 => 1.08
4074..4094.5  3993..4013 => 1.08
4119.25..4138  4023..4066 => 1.06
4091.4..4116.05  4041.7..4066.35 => 1.01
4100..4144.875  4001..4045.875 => 1.02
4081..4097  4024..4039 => 1.11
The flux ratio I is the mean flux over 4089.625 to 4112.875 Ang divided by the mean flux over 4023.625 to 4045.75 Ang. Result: 1.0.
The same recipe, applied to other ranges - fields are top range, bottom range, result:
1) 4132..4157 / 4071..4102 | 1.00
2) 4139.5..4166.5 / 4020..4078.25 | 1.03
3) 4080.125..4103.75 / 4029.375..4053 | 1.01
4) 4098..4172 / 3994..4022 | 0.98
